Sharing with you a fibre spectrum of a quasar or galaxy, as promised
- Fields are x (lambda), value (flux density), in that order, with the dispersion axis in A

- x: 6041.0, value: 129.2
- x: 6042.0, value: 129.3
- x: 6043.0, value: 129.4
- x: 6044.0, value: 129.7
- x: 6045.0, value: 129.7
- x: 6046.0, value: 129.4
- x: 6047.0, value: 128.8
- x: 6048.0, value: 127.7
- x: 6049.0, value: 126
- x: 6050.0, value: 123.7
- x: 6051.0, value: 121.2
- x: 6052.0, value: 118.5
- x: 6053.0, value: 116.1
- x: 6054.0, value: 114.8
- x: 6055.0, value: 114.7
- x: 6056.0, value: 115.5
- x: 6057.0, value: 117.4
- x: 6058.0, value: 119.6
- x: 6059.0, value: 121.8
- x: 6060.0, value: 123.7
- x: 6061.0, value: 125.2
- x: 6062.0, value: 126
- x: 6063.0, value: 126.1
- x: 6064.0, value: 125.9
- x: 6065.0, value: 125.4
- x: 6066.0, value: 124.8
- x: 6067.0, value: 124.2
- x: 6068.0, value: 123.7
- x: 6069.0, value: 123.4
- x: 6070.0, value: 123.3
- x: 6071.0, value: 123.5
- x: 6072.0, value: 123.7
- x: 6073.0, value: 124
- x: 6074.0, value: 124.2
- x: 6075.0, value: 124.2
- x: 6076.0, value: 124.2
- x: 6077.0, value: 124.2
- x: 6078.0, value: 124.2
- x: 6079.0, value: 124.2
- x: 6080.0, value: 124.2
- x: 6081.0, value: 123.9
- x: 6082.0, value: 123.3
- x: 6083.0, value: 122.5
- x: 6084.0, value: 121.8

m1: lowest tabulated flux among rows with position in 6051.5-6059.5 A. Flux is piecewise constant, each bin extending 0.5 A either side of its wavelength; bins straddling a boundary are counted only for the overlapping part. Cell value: 114.7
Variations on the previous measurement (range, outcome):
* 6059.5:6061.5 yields 123.7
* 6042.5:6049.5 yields 126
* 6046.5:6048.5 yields 127.7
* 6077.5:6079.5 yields 124.2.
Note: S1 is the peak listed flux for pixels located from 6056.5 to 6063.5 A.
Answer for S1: 126.1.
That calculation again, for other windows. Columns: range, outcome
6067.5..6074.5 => 124.2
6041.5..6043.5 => 129.4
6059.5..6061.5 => 125.2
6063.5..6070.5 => 125.9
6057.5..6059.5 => 121.8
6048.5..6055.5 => 126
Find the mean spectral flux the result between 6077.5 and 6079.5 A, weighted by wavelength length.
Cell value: 124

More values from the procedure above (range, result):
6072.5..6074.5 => 124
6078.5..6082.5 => 124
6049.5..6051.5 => 122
